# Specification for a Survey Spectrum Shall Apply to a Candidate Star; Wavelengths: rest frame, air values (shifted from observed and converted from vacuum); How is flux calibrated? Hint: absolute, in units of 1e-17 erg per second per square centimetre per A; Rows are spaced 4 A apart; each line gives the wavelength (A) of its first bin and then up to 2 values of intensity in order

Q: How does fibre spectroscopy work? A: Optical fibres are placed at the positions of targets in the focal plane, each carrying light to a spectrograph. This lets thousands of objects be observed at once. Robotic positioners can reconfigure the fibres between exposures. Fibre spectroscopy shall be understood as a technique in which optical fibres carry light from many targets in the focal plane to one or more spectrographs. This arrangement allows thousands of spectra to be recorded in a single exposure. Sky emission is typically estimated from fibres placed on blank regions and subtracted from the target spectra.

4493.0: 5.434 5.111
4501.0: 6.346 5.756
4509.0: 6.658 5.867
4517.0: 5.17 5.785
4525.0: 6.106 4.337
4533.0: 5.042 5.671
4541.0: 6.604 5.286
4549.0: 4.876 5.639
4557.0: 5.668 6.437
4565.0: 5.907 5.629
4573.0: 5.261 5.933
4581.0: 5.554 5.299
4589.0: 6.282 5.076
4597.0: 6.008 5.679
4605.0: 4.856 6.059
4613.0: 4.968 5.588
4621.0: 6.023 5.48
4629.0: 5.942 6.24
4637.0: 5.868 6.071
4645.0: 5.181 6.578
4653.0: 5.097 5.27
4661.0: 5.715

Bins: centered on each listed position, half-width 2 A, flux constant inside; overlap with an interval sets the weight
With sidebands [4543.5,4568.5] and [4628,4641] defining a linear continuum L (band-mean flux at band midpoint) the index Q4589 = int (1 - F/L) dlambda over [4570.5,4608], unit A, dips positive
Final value 1.6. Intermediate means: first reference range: 5.64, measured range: 5.56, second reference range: 6.03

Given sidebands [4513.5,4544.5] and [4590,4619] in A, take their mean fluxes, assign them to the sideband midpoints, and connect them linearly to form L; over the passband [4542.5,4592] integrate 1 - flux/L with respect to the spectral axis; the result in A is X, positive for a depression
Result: -1.2 A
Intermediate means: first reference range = 5.54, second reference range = 5.49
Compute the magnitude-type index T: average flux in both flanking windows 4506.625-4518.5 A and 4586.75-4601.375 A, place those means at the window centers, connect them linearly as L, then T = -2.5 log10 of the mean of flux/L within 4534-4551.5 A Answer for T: 0.05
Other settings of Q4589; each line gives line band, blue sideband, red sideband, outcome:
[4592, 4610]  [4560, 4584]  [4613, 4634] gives 0.7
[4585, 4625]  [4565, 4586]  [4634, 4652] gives 0.9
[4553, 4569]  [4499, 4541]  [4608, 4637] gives -0.5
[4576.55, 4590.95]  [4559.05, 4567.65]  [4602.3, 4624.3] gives 0.3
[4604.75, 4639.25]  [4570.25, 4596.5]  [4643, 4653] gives -0.3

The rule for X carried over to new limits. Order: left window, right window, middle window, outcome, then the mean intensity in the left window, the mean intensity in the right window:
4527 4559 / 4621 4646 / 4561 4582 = -0.78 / 5.39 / 5.84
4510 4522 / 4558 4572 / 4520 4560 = 1.92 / 5.68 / 5.92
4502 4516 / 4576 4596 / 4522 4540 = 1.63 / 6.05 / 5.63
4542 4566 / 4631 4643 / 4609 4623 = 0.84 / 5.66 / 6.06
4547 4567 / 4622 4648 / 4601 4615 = 1.07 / 5.71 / 5.84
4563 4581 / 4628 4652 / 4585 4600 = 0.09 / 5.67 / 5.94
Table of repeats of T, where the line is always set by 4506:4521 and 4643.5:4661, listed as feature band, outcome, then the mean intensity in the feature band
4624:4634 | -0.05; 5.89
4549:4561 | 0.02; 5.65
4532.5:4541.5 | 0.01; 5.76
